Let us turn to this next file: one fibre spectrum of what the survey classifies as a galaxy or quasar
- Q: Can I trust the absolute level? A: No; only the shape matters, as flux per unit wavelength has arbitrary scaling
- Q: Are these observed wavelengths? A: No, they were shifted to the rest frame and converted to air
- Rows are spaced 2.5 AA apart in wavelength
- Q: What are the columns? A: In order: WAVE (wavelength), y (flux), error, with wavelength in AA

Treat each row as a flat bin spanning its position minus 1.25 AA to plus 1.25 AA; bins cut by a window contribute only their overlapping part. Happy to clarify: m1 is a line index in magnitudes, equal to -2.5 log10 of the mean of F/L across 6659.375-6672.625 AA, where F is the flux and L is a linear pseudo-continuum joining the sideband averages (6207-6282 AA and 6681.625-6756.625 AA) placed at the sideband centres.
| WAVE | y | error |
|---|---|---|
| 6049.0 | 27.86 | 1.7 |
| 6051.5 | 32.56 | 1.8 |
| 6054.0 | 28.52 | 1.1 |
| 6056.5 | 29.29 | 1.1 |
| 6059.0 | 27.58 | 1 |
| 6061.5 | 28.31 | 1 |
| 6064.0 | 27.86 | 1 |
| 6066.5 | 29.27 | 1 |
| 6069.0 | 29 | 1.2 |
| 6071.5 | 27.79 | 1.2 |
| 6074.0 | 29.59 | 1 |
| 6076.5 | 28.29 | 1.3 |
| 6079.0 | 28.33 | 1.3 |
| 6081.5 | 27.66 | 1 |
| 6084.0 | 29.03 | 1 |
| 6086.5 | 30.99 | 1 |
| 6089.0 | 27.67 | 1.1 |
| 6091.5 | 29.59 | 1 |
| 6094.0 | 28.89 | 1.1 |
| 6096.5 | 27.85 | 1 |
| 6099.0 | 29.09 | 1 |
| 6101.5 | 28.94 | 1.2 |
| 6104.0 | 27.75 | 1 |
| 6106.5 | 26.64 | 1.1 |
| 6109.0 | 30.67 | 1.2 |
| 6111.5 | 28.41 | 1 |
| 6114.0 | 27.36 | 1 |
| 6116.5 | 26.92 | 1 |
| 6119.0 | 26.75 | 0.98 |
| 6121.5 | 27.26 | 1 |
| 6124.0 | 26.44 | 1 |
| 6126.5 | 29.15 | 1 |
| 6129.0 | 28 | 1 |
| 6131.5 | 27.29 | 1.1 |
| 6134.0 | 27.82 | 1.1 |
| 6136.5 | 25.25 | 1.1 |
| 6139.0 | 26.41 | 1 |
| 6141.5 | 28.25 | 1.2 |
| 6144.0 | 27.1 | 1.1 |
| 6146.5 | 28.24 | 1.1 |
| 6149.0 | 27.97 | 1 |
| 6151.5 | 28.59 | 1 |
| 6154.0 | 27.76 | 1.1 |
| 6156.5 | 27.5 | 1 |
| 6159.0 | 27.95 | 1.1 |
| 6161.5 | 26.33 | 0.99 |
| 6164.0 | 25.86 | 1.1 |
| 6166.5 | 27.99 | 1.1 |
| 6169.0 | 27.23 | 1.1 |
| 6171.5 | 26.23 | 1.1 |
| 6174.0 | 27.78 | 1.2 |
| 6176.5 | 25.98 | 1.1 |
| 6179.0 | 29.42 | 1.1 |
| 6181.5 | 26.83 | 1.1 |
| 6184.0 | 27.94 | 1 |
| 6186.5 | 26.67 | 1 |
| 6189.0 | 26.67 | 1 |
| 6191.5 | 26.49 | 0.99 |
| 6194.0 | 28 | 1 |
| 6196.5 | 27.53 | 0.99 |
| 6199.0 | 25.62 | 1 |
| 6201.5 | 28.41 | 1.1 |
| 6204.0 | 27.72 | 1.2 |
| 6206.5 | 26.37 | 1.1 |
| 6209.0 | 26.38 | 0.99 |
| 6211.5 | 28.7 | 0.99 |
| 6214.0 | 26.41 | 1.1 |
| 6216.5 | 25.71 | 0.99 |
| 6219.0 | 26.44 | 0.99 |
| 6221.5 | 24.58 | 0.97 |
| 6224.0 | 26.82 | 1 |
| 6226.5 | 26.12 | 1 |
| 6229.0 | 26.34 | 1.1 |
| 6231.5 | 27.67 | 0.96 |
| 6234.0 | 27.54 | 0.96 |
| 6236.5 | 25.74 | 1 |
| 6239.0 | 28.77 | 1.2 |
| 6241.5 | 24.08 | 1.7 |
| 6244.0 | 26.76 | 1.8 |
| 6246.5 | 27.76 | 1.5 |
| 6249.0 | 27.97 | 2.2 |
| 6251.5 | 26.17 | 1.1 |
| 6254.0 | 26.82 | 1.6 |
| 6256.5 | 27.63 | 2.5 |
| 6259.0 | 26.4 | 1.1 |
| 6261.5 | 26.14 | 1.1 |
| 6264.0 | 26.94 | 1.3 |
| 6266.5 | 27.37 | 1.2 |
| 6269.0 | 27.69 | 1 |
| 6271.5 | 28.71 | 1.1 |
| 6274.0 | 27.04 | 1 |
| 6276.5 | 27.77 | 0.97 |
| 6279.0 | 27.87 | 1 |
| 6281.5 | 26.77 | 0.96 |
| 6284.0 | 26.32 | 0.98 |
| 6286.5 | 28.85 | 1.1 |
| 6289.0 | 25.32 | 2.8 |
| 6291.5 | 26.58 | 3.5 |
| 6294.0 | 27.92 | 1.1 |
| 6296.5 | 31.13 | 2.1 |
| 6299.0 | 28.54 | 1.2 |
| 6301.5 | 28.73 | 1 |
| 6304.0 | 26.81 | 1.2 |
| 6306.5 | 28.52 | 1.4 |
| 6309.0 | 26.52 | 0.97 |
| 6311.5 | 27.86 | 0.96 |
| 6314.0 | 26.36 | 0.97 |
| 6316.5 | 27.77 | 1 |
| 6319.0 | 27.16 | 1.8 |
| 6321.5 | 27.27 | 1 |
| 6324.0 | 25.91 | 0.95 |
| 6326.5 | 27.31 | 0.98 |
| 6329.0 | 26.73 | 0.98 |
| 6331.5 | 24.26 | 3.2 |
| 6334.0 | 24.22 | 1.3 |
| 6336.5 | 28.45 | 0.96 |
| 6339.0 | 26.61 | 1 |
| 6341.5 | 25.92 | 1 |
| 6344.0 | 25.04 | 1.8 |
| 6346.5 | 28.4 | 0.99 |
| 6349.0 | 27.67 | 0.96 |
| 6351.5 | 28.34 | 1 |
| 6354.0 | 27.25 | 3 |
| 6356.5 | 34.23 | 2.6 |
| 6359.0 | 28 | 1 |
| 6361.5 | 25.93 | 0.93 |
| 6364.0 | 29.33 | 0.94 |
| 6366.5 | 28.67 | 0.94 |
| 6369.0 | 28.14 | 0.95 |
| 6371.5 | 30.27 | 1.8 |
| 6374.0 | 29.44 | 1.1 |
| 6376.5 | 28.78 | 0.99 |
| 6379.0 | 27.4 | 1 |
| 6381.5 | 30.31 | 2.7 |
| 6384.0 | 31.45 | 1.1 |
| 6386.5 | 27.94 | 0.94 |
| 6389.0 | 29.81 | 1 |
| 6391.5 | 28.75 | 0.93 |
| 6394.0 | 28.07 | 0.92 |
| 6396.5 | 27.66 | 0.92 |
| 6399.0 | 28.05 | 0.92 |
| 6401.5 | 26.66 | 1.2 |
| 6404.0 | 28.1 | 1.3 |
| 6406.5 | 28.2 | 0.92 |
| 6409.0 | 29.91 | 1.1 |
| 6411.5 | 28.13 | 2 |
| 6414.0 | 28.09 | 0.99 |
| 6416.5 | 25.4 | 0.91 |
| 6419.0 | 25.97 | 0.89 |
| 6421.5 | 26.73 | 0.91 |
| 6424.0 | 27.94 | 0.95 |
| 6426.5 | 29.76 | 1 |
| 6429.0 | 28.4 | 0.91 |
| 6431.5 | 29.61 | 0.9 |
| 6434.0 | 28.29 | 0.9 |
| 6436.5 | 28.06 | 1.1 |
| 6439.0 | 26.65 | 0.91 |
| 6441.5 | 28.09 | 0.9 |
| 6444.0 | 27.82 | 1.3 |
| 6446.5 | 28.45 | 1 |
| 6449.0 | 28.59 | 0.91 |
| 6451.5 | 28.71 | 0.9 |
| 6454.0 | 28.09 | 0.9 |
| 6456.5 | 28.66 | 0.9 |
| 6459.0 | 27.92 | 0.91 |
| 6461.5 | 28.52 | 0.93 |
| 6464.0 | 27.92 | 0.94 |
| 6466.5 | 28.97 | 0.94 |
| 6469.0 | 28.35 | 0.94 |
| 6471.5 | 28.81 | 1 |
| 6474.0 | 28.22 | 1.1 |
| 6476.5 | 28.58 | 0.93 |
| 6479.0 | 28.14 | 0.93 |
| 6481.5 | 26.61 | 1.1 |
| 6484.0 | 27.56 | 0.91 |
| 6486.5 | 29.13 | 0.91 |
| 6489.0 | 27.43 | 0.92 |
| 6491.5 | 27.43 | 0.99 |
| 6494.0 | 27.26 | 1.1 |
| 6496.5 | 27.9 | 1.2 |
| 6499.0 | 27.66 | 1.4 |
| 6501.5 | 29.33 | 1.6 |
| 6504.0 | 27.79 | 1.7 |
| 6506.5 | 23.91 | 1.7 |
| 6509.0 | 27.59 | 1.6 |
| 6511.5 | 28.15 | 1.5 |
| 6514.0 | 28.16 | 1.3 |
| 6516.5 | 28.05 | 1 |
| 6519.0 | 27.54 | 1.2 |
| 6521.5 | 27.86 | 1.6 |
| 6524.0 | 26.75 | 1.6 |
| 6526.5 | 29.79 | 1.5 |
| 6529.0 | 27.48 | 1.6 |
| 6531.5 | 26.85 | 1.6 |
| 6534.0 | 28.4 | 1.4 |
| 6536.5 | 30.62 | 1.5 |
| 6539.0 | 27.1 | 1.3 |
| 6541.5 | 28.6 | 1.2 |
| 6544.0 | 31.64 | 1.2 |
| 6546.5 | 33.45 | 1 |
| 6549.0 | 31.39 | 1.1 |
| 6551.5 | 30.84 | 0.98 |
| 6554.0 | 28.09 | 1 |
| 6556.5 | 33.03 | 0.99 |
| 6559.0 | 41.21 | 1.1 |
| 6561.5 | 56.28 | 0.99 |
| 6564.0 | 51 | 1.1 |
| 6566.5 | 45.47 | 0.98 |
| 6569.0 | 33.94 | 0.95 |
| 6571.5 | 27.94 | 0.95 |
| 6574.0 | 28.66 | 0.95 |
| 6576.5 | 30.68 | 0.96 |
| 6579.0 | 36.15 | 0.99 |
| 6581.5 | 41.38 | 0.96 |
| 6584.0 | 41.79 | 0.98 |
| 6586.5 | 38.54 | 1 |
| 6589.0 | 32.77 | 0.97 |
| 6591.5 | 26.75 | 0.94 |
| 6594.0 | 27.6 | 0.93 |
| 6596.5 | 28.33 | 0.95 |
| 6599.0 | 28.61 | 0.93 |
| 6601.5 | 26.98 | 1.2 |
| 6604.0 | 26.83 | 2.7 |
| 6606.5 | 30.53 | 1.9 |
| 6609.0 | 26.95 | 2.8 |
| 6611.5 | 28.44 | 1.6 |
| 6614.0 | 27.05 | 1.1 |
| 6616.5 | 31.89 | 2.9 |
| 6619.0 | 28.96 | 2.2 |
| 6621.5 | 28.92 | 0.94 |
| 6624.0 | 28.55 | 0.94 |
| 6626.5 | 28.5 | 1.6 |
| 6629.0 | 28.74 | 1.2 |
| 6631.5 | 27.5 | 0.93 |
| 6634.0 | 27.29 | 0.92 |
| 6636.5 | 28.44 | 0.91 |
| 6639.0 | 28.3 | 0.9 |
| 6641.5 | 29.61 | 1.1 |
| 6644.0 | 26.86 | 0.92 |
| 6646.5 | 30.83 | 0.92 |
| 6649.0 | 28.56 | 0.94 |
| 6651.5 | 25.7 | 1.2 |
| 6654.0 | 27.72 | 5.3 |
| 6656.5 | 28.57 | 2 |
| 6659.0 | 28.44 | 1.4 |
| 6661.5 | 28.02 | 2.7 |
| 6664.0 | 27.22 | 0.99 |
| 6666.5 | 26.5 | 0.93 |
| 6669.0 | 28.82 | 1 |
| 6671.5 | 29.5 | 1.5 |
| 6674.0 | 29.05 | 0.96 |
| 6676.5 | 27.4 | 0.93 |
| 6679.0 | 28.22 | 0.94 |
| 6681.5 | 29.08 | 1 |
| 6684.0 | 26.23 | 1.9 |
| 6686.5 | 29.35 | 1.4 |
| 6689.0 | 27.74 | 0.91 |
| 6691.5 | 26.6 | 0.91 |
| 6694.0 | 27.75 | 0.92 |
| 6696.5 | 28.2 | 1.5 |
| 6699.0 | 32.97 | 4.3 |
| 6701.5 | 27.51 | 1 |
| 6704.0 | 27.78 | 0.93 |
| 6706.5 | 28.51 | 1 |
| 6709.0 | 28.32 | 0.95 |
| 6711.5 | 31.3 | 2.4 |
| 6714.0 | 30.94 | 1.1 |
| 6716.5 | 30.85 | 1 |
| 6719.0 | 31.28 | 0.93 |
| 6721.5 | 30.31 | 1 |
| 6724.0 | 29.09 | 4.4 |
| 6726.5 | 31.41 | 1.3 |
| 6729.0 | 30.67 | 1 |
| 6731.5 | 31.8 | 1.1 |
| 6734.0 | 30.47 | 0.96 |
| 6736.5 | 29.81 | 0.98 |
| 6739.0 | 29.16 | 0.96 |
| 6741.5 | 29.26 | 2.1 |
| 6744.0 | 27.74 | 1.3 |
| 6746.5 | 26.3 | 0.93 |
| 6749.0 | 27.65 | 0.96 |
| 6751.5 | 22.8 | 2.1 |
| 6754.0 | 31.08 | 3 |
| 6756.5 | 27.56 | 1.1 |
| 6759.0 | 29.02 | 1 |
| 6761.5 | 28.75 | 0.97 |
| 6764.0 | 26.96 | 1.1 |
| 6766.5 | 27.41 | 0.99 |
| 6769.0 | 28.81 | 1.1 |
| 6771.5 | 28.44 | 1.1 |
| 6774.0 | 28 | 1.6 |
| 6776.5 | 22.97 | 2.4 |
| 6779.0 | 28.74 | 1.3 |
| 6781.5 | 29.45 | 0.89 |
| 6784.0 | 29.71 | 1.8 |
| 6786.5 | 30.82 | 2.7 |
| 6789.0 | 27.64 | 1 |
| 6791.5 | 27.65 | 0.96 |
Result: 0.03 mag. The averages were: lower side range 26.9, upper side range 29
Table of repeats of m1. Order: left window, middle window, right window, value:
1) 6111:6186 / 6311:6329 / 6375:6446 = 0.04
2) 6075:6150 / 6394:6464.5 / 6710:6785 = 0.02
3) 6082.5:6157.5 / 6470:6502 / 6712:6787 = 0.02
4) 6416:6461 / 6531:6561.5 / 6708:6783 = -0.14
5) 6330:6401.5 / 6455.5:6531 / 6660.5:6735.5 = 0.02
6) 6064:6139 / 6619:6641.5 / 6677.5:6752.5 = 0.02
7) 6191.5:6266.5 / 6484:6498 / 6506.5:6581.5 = 0.13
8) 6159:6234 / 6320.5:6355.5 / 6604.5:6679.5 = 0.03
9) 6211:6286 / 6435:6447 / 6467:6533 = -0.01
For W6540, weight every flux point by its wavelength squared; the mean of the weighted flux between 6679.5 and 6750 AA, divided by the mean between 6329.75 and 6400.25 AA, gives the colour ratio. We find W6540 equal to 1.2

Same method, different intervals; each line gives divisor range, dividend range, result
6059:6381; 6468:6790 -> 1.22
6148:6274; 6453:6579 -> 1.23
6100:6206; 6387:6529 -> 1.12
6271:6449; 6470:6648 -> 1.16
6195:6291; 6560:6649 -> 1.32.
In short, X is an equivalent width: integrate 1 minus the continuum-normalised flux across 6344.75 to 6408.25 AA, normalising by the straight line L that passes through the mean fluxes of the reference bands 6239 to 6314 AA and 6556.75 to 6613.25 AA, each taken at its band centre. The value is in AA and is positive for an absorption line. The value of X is 2.0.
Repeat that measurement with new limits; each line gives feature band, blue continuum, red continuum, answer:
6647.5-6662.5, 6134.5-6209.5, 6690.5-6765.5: 0.49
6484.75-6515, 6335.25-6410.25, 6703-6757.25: 1.15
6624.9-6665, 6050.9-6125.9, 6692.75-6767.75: 1.18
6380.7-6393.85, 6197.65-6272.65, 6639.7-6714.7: -1.01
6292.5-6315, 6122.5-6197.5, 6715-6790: -0.27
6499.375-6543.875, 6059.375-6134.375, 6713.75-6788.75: 1.07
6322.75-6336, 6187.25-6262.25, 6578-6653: 0.85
